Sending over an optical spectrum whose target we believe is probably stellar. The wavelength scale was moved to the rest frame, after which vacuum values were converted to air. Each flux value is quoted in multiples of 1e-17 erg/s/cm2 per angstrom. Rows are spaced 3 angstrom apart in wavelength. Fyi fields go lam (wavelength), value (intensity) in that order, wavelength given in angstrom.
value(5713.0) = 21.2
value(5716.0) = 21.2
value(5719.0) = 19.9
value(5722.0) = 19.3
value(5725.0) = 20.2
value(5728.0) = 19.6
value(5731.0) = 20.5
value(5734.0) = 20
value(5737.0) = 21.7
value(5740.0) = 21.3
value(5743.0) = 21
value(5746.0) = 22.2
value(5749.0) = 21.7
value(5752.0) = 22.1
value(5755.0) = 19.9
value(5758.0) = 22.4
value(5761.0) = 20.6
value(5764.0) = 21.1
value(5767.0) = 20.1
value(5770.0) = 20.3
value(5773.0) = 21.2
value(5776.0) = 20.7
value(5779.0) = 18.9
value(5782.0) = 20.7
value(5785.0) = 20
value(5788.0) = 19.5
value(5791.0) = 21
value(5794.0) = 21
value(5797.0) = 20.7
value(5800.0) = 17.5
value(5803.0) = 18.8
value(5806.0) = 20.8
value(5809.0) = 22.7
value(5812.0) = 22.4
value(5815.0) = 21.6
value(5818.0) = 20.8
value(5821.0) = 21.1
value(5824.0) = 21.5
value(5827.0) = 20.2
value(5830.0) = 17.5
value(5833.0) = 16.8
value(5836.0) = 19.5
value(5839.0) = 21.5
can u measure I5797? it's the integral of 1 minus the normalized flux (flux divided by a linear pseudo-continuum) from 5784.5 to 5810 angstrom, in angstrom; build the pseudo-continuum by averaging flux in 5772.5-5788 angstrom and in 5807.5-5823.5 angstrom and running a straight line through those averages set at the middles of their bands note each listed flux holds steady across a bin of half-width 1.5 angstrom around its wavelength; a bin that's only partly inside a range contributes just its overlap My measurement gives 0.88 angstrom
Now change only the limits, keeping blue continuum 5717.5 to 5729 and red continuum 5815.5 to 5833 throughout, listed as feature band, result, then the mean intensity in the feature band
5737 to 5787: -2.6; 20.9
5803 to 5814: -0.9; 21.5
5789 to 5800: -0.2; 20.4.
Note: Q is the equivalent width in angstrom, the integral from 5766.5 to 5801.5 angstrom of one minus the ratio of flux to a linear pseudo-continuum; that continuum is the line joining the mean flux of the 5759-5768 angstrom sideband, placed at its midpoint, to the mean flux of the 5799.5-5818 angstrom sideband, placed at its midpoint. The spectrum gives 1.07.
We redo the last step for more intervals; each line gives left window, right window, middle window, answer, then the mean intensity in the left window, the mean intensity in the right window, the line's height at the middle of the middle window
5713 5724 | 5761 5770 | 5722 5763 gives -1.1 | 20.3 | 20.5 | 20.4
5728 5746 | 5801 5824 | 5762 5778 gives 0.3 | 20.9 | 21.1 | 21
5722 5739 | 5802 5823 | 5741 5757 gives -0.7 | 20.3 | 21.2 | 20.5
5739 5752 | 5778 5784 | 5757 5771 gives -0.1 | 21.6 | 19.9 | 20.7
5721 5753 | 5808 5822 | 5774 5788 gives 0.8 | 20.9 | 21.7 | 21.3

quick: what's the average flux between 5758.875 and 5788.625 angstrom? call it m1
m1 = 20.4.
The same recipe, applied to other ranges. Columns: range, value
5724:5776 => 20.9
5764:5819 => 20.5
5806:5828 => 21.5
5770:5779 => 20.5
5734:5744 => 21.1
